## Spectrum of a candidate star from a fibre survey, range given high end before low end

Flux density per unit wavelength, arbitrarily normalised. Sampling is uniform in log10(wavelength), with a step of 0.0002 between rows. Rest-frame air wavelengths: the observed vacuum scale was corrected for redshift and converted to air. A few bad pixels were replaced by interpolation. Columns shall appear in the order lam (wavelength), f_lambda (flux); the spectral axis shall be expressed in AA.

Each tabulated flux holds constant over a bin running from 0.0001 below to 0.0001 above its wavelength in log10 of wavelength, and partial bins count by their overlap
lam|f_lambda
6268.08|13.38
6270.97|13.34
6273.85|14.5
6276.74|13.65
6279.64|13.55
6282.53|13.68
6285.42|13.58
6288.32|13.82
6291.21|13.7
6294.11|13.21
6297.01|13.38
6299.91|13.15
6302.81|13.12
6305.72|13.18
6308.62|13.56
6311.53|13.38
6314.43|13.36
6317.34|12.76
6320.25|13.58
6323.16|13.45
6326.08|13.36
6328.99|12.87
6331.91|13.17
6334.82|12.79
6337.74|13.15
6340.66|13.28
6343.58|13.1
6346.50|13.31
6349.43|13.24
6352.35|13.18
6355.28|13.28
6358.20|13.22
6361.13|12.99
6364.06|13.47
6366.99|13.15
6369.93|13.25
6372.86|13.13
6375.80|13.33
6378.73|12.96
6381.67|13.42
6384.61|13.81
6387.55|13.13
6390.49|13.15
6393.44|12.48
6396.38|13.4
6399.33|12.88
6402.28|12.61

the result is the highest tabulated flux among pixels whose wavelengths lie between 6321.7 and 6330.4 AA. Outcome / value 13.45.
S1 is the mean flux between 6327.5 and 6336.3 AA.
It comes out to 13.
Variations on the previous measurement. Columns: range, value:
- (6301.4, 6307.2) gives 13.1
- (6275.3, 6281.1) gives 13.6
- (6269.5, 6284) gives 13.7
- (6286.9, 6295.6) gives 13.6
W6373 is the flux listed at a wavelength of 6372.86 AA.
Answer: 13.13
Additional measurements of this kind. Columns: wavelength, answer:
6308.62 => 13.56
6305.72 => 13.18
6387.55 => 13.13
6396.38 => 13.4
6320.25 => 13.58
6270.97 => 13.34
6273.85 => 14.5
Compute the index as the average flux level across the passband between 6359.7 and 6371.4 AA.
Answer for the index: 13.2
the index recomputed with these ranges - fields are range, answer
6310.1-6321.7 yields 13.3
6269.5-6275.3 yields 13.9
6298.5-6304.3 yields 13.1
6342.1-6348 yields 13.2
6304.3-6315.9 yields 13.4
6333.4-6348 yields 13.1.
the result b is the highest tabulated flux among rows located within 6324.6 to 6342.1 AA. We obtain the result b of 13.36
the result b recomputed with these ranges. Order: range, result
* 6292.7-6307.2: 13.38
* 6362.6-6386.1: 13.81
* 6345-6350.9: 13.31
